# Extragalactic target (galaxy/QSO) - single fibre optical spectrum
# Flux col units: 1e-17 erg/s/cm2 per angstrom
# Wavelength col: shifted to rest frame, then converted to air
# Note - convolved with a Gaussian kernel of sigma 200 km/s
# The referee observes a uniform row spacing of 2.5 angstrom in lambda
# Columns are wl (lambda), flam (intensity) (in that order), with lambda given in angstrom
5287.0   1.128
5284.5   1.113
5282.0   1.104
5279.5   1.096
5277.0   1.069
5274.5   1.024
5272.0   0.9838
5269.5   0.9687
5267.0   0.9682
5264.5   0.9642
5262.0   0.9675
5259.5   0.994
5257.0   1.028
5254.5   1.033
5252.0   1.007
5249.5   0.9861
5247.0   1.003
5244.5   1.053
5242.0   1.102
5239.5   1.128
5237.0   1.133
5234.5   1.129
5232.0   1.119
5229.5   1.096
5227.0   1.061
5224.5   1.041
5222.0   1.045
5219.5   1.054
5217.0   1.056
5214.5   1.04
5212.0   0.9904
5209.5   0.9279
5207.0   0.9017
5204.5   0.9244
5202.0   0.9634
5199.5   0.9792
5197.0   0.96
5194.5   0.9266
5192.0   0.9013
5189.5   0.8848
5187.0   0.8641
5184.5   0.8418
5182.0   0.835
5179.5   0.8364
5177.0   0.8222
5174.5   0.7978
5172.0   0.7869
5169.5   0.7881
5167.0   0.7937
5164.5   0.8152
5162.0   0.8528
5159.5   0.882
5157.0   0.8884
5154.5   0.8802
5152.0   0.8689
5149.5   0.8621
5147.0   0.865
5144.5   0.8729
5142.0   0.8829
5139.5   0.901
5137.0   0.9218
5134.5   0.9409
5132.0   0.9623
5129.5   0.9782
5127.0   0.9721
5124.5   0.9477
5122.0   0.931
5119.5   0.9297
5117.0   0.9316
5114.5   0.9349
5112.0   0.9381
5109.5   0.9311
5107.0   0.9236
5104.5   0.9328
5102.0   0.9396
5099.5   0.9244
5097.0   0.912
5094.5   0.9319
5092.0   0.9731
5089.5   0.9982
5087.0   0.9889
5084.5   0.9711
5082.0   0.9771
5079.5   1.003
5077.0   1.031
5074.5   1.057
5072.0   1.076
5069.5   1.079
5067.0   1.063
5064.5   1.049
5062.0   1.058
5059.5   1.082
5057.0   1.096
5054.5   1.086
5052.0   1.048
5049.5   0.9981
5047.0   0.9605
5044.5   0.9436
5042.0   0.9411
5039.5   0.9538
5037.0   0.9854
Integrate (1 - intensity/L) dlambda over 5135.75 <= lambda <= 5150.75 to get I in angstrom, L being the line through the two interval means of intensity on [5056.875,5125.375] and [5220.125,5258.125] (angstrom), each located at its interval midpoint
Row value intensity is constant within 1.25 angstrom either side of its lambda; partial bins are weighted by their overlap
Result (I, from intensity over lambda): 1.9 angstrom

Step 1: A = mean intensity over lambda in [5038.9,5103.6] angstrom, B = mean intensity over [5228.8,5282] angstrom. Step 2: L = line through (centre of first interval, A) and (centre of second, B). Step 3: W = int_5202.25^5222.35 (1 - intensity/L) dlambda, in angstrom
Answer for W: 0.87 angstrom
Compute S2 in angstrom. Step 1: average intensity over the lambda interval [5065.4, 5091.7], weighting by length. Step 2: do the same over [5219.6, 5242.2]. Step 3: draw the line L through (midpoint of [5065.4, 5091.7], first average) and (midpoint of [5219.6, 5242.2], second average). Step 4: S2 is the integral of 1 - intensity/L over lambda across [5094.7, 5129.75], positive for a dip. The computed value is 3.4 angstrom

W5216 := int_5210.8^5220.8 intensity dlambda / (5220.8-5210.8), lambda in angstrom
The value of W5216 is 1.04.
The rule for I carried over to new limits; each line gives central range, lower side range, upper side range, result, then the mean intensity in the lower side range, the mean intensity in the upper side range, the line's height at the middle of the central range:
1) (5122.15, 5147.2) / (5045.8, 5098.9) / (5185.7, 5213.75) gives 1.3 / 1.02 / 0.931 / 0.976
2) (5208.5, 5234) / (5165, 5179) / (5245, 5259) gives -3.1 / 0.801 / 1.01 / 0.931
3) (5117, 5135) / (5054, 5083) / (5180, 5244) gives 1.4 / 1.05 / 0.995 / 1.03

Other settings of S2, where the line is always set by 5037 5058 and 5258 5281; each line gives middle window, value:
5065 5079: -0.8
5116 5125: 0.6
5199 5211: 0.8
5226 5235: -0.9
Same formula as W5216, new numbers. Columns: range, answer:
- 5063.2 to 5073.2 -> 1.07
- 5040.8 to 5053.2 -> 0.978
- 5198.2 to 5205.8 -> 0.955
